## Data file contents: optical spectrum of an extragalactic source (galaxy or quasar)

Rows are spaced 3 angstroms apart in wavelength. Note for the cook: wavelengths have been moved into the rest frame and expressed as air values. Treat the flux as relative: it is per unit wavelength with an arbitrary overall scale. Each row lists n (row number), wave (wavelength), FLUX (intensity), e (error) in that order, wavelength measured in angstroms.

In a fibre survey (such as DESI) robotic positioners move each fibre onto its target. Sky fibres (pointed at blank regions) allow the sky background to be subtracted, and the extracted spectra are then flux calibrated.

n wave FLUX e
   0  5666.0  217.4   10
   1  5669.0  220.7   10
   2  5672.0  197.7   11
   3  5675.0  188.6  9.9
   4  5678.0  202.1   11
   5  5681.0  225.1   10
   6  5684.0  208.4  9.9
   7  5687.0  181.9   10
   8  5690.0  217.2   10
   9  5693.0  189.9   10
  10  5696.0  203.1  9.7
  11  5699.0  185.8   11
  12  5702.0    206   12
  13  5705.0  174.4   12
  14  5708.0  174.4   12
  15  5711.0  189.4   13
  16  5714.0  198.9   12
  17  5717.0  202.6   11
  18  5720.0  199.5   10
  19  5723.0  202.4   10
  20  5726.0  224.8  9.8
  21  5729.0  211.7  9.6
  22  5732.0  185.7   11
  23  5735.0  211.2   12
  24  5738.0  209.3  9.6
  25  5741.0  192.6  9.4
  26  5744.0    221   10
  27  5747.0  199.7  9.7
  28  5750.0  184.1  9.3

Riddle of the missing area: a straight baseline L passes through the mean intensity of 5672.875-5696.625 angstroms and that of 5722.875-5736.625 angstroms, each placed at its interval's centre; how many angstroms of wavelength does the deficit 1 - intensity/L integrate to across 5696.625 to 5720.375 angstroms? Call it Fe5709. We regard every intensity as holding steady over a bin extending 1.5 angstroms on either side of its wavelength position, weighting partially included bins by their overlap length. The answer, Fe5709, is 1.6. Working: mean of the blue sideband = 202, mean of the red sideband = 208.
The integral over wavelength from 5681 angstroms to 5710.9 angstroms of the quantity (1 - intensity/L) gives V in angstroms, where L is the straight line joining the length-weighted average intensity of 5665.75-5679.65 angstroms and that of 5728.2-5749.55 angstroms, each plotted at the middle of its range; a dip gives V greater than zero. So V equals 1.3 angstroms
